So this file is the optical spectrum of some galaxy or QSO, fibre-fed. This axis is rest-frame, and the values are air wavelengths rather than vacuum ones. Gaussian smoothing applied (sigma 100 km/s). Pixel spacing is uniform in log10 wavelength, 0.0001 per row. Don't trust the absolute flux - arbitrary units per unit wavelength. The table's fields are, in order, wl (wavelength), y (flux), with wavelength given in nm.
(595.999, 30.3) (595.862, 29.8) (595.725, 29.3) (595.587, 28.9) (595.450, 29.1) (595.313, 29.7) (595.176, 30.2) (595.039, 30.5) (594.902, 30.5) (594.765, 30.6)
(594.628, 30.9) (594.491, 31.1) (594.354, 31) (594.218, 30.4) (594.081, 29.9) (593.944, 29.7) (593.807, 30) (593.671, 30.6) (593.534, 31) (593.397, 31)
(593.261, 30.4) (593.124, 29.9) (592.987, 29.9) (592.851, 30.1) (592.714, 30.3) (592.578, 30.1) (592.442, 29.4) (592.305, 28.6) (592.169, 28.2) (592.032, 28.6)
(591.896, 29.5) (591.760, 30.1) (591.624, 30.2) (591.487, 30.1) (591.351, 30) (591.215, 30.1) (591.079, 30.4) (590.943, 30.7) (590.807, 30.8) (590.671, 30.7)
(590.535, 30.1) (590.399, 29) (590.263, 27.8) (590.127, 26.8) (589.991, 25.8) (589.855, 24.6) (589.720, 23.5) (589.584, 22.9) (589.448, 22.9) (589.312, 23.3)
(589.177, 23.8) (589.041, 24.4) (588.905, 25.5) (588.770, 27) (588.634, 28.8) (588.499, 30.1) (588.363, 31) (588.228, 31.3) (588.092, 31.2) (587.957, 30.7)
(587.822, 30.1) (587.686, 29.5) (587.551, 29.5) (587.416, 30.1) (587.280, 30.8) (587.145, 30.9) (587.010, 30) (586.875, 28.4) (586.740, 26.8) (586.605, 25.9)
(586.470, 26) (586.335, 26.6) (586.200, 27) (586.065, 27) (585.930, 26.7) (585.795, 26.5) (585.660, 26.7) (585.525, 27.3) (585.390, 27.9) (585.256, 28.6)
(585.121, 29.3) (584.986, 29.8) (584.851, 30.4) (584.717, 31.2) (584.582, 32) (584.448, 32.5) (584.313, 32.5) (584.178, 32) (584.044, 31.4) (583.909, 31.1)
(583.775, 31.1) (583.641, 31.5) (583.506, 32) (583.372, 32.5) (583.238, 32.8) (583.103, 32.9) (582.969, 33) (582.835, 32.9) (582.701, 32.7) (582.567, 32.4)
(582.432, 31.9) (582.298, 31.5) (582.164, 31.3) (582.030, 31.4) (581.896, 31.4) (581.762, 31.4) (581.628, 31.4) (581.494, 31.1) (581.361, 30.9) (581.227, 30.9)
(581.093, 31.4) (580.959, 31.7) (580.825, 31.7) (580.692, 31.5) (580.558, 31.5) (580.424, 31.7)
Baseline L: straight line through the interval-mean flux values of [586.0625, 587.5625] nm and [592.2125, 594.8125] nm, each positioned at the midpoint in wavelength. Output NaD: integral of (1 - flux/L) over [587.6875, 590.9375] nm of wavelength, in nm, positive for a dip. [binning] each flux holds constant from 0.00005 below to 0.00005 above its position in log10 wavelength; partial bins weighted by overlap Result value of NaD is 0.16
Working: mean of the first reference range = 28.3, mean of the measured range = 27.6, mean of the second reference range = 30.2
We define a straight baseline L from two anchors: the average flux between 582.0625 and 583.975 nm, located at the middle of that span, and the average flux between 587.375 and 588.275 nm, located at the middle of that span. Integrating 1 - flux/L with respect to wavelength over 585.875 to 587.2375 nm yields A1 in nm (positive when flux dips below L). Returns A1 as 0.14 nm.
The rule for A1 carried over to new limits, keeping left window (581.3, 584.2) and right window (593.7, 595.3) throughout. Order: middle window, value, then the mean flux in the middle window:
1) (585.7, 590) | 0.52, 27.5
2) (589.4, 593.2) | 0.27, 28.6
